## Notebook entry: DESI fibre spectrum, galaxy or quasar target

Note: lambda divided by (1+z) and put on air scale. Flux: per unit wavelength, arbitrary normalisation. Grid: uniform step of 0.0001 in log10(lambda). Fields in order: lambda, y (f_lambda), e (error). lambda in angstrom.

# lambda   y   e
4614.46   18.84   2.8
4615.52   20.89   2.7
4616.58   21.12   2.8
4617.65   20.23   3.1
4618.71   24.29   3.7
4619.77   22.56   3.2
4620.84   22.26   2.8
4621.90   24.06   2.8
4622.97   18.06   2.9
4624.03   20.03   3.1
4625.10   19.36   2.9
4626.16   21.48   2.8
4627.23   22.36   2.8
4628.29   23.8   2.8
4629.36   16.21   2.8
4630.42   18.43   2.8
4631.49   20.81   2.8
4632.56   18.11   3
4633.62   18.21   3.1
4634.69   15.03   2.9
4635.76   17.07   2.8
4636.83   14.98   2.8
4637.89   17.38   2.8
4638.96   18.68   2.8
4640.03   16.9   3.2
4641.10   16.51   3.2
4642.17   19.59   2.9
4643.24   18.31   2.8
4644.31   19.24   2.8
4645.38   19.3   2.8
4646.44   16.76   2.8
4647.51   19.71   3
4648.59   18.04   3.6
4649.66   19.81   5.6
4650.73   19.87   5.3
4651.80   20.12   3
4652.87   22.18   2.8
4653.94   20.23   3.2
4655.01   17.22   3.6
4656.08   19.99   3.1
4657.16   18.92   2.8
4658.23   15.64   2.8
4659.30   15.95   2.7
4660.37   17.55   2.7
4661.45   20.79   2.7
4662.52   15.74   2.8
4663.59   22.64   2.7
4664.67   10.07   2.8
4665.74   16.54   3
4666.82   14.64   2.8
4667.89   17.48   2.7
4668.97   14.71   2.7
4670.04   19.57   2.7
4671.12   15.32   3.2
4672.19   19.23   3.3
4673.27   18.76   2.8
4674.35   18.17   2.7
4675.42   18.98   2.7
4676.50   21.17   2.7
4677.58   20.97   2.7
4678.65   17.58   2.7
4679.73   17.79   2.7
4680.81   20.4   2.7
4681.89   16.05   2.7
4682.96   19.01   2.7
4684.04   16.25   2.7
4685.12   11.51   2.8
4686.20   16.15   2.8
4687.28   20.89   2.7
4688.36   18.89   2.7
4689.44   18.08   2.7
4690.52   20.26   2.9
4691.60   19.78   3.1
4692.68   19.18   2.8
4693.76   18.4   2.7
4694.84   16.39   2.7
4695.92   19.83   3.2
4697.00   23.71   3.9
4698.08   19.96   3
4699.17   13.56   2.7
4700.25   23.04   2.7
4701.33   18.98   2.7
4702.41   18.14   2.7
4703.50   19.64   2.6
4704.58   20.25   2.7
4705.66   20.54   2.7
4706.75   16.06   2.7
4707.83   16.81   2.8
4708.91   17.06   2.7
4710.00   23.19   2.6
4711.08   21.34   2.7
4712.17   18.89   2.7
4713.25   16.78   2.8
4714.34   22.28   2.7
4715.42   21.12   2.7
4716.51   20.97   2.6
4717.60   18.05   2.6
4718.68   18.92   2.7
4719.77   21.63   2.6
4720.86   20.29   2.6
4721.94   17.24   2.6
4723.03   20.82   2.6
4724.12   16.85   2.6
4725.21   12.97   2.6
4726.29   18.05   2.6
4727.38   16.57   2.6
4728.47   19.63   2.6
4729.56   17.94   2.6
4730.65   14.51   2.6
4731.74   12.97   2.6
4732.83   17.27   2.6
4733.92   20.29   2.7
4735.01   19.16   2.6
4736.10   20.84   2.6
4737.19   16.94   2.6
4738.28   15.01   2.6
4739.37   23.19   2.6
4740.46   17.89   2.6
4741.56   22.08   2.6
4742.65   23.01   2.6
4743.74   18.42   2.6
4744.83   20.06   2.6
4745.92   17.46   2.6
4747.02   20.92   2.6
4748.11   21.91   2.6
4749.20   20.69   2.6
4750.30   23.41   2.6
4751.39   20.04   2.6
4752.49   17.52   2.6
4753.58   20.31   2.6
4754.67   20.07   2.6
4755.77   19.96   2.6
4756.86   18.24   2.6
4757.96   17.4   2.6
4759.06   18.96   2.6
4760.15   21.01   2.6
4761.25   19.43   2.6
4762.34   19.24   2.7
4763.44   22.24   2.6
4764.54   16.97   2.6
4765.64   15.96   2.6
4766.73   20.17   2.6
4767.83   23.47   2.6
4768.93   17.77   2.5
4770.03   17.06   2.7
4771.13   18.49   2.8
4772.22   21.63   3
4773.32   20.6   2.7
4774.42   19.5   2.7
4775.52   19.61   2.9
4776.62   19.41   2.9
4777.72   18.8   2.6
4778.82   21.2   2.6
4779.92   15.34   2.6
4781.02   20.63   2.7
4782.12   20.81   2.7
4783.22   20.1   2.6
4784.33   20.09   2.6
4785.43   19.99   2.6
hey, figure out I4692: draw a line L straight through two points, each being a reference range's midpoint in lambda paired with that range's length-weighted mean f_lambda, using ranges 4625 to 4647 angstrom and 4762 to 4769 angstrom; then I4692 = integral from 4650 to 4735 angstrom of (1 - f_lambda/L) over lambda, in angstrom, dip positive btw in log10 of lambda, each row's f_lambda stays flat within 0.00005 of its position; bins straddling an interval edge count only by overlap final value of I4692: 2.3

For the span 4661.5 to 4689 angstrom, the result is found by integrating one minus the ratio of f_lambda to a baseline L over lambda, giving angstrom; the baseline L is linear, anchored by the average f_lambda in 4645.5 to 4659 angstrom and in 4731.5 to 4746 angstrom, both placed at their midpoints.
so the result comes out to 2.1 angstrom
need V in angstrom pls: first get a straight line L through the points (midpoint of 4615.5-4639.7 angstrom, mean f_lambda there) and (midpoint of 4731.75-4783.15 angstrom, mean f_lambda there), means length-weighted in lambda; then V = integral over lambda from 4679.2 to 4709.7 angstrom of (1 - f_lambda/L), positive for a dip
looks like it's 1.8 angstrom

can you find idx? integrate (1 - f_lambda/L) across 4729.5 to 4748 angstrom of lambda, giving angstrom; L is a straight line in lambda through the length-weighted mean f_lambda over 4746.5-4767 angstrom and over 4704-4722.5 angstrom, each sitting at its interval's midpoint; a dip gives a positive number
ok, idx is 0.8 angstrom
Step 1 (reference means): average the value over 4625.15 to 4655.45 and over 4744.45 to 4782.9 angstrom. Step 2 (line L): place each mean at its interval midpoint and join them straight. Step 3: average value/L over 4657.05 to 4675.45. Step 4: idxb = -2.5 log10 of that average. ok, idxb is 0.11 mag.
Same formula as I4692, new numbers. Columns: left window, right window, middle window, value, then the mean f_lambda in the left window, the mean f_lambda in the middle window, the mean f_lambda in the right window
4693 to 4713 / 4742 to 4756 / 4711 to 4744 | 1.7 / 19.2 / 18.7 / 20.3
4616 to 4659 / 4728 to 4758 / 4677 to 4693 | 0.9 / 19.3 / 18.2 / 19.2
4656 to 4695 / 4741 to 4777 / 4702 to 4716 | -0.6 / 17.8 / 19.4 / 19.8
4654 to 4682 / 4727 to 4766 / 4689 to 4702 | -0.7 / 17.8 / 19.3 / 19.1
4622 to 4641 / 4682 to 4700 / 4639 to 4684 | 0.7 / 18.7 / 18.2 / 18.3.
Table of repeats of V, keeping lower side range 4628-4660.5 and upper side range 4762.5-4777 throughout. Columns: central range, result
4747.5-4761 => -0.4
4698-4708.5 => 0.1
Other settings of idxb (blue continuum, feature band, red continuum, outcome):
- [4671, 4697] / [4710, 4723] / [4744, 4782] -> -0.06 mag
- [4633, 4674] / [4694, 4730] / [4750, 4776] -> -0.02 mag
